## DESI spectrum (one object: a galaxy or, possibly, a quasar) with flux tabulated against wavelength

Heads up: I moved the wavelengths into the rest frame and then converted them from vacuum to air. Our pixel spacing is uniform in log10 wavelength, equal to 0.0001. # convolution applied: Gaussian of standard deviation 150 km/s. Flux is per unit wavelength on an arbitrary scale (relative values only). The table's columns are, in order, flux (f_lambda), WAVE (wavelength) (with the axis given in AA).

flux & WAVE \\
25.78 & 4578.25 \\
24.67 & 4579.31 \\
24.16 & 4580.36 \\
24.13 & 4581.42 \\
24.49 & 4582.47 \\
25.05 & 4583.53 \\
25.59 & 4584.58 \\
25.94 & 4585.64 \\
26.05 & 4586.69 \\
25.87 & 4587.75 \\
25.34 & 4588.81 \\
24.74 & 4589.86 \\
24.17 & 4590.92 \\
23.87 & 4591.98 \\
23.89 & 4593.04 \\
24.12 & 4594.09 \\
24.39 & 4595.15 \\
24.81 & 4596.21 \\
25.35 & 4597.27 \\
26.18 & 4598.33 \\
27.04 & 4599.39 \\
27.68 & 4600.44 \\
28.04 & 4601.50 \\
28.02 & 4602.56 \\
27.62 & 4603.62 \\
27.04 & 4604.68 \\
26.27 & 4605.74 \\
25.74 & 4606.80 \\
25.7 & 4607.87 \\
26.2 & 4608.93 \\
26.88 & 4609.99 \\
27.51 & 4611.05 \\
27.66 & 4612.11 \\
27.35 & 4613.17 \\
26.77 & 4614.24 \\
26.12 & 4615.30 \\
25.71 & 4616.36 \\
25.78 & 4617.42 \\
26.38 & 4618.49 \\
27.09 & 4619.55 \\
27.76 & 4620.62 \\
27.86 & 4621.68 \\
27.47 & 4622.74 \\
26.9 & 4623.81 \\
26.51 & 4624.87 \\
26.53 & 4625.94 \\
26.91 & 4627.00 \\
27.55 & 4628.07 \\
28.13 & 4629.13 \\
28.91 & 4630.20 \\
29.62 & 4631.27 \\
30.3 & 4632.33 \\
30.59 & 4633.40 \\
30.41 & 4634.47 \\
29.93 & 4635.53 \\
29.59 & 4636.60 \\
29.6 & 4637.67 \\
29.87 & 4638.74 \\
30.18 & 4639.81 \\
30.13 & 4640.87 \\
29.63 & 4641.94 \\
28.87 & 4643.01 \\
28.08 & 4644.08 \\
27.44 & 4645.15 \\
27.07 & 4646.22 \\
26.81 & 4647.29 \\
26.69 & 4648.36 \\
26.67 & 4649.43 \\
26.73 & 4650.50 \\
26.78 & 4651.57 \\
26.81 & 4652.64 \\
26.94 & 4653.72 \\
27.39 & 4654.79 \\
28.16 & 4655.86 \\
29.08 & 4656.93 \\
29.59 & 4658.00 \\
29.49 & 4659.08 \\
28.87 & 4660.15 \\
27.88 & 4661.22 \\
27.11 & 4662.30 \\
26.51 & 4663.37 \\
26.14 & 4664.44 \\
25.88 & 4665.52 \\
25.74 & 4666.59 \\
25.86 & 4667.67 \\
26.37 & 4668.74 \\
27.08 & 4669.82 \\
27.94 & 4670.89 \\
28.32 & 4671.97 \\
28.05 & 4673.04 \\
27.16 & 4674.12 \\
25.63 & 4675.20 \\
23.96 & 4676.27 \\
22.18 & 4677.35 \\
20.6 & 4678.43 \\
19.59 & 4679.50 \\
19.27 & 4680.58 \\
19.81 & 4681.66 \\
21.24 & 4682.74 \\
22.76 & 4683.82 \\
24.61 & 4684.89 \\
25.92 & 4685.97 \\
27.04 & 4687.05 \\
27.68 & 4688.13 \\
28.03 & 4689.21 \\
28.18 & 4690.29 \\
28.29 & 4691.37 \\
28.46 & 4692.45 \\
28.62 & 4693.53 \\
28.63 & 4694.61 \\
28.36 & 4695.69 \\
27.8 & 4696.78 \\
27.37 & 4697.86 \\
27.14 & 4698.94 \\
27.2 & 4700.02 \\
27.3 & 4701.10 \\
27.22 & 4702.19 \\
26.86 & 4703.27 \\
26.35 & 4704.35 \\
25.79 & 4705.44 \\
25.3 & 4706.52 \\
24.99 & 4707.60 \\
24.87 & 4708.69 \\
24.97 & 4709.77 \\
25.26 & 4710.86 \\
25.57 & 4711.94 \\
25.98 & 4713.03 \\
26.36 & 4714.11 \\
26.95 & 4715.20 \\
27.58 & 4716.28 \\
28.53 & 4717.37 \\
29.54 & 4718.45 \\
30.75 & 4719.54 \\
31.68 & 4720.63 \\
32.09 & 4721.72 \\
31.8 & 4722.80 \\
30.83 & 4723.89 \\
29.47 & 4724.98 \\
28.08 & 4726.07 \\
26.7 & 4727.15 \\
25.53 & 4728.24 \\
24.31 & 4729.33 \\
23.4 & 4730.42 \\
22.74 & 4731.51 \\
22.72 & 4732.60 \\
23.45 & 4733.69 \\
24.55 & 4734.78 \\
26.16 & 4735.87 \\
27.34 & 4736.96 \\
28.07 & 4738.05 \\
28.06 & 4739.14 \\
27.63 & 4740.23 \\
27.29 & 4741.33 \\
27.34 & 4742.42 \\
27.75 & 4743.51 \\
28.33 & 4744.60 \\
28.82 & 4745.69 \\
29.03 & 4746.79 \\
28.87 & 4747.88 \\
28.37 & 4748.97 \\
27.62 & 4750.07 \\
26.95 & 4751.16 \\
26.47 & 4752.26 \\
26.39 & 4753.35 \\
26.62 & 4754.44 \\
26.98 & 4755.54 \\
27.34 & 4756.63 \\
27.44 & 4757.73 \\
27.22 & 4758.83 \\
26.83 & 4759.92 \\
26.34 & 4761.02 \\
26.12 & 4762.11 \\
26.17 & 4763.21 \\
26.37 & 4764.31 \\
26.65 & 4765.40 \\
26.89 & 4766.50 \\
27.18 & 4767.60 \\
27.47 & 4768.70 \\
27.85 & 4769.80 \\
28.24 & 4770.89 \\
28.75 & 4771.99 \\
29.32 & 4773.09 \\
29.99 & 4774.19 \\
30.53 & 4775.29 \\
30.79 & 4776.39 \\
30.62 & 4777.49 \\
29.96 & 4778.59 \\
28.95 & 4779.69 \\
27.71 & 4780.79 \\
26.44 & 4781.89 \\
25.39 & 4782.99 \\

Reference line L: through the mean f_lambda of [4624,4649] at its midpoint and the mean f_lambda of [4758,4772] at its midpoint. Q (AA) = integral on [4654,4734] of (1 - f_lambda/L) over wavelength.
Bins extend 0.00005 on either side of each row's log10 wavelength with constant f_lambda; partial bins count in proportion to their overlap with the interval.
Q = 3.9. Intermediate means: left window 28.6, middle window 26.6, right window 27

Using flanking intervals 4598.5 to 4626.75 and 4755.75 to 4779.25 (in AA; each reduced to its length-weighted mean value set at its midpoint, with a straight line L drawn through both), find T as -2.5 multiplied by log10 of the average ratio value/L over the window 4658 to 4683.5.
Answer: 0.08 mag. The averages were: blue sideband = 26.9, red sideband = 28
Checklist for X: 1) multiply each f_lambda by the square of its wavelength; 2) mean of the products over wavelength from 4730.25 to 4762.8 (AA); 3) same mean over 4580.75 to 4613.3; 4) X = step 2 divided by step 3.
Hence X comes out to 1.10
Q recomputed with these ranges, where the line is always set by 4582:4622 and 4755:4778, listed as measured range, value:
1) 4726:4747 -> 0.96 AA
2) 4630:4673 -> -2.41 AA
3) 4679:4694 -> 1.14 AA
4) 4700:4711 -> 0.50 AA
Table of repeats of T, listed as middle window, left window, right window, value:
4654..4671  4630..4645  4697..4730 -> 0.06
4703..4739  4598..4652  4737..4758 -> 0.03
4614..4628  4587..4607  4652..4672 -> -0.02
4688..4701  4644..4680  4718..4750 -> -0.04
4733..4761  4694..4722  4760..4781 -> 0.03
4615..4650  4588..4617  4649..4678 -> -0.06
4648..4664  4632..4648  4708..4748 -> 0.05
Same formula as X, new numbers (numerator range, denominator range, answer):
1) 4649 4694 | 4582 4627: 1.03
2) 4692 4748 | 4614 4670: 1.01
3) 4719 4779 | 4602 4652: 1.05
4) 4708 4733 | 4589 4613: 1.10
